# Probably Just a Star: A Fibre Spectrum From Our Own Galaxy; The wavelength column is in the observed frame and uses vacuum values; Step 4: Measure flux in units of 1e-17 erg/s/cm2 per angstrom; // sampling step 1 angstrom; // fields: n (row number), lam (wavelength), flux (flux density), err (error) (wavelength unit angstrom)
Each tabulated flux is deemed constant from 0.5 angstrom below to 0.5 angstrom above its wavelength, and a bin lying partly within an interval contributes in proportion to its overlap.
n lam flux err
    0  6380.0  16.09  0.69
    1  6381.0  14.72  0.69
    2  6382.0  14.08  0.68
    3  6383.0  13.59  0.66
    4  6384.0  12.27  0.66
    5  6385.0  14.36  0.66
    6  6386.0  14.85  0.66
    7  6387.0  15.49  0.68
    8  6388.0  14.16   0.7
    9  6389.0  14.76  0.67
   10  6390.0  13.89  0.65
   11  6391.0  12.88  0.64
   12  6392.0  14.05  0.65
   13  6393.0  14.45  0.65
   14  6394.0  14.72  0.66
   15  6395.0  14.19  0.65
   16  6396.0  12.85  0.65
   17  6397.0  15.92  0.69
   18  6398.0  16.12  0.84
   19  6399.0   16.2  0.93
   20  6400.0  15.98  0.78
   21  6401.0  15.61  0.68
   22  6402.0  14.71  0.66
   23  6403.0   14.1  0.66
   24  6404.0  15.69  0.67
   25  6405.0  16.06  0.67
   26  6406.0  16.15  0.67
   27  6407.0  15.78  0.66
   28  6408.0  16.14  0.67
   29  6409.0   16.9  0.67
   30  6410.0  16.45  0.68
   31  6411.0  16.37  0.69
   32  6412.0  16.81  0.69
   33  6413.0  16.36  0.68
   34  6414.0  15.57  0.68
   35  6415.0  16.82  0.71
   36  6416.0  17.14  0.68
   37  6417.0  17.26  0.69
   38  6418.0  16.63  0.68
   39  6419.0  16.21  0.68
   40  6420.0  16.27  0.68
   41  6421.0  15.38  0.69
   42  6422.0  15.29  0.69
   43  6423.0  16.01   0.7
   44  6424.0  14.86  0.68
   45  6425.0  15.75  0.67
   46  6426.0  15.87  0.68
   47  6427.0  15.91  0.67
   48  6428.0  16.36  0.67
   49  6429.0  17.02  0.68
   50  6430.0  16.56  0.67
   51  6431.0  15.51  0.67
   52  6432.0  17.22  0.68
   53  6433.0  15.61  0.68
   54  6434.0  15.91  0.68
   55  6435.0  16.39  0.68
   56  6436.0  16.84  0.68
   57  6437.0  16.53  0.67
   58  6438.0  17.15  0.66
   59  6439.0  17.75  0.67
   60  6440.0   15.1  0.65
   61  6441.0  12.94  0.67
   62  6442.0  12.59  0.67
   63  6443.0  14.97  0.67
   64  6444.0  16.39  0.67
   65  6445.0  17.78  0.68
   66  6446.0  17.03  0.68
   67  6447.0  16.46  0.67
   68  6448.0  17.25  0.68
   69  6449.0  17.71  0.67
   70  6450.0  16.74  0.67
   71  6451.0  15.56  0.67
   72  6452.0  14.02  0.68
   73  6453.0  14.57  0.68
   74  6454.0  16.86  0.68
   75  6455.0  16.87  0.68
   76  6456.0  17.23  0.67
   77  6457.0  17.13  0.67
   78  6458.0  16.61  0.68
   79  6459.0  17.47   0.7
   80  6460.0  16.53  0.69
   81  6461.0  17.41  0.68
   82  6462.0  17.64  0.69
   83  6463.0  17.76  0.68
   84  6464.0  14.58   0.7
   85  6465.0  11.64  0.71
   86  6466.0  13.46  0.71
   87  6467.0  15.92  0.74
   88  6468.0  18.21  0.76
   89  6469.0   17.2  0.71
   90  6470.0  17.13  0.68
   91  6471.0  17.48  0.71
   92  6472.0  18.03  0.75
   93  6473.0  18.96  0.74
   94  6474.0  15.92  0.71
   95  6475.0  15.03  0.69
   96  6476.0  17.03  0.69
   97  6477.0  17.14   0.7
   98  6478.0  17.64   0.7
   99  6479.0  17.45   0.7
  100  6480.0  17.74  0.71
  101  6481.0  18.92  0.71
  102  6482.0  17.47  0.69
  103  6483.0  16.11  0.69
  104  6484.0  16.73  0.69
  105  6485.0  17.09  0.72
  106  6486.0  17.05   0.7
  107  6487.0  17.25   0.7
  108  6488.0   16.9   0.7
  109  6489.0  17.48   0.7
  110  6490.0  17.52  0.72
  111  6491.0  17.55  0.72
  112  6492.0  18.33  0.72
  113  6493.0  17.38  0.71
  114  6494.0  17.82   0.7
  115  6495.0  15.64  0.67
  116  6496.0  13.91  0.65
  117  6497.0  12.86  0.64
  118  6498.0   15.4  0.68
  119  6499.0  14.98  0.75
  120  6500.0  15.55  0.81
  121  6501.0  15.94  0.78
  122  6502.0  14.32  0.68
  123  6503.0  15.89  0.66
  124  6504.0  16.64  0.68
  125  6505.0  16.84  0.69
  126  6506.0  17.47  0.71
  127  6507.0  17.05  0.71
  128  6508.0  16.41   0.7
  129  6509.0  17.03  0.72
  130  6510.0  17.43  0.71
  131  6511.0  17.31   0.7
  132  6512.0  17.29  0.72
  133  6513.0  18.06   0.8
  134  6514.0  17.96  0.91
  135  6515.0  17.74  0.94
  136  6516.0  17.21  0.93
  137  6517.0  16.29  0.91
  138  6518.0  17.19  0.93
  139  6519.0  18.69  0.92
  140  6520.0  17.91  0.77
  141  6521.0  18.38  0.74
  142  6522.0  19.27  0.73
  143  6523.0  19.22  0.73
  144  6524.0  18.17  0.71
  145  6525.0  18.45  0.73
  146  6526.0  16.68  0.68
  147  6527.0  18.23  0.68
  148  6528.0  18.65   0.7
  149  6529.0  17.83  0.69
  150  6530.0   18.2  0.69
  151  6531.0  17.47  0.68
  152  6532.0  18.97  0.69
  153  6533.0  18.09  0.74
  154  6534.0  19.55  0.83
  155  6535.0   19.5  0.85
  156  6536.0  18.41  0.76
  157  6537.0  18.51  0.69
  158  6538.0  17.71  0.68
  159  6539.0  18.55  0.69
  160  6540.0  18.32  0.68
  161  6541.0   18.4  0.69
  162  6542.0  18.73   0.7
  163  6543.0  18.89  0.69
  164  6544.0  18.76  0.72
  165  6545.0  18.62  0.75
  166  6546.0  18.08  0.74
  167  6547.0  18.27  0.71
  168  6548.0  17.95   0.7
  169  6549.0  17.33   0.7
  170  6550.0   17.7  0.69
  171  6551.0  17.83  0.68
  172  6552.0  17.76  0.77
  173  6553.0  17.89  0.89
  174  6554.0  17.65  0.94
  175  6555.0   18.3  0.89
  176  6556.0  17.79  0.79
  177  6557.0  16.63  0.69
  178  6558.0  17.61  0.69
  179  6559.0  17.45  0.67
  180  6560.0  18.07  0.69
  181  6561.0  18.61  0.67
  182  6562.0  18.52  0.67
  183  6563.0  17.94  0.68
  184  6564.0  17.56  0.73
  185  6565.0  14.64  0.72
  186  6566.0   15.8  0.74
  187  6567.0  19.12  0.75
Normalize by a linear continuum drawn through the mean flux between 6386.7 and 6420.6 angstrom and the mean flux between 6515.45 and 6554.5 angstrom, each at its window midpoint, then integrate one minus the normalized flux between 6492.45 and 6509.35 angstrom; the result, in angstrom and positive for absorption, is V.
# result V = 1.50 angstrom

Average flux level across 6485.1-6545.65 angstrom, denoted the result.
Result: 17.5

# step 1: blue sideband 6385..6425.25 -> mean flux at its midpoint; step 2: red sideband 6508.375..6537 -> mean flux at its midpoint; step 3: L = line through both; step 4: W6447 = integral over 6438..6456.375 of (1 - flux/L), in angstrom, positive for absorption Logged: 0.4 angstrom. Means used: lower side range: 15.5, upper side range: 18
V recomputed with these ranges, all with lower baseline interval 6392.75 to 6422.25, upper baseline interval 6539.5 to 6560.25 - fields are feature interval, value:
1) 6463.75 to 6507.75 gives 1.27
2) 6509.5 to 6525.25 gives -0.36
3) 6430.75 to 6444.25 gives 0.42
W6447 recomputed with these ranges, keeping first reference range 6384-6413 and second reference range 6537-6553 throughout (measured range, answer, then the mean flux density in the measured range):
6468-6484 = -0.5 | 17.3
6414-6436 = -0.7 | 16.2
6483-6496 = 0.0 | 17.1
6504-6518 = 0.2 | 17.2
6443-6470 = 0.0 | 16.4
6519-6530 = -0.3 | 18.3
